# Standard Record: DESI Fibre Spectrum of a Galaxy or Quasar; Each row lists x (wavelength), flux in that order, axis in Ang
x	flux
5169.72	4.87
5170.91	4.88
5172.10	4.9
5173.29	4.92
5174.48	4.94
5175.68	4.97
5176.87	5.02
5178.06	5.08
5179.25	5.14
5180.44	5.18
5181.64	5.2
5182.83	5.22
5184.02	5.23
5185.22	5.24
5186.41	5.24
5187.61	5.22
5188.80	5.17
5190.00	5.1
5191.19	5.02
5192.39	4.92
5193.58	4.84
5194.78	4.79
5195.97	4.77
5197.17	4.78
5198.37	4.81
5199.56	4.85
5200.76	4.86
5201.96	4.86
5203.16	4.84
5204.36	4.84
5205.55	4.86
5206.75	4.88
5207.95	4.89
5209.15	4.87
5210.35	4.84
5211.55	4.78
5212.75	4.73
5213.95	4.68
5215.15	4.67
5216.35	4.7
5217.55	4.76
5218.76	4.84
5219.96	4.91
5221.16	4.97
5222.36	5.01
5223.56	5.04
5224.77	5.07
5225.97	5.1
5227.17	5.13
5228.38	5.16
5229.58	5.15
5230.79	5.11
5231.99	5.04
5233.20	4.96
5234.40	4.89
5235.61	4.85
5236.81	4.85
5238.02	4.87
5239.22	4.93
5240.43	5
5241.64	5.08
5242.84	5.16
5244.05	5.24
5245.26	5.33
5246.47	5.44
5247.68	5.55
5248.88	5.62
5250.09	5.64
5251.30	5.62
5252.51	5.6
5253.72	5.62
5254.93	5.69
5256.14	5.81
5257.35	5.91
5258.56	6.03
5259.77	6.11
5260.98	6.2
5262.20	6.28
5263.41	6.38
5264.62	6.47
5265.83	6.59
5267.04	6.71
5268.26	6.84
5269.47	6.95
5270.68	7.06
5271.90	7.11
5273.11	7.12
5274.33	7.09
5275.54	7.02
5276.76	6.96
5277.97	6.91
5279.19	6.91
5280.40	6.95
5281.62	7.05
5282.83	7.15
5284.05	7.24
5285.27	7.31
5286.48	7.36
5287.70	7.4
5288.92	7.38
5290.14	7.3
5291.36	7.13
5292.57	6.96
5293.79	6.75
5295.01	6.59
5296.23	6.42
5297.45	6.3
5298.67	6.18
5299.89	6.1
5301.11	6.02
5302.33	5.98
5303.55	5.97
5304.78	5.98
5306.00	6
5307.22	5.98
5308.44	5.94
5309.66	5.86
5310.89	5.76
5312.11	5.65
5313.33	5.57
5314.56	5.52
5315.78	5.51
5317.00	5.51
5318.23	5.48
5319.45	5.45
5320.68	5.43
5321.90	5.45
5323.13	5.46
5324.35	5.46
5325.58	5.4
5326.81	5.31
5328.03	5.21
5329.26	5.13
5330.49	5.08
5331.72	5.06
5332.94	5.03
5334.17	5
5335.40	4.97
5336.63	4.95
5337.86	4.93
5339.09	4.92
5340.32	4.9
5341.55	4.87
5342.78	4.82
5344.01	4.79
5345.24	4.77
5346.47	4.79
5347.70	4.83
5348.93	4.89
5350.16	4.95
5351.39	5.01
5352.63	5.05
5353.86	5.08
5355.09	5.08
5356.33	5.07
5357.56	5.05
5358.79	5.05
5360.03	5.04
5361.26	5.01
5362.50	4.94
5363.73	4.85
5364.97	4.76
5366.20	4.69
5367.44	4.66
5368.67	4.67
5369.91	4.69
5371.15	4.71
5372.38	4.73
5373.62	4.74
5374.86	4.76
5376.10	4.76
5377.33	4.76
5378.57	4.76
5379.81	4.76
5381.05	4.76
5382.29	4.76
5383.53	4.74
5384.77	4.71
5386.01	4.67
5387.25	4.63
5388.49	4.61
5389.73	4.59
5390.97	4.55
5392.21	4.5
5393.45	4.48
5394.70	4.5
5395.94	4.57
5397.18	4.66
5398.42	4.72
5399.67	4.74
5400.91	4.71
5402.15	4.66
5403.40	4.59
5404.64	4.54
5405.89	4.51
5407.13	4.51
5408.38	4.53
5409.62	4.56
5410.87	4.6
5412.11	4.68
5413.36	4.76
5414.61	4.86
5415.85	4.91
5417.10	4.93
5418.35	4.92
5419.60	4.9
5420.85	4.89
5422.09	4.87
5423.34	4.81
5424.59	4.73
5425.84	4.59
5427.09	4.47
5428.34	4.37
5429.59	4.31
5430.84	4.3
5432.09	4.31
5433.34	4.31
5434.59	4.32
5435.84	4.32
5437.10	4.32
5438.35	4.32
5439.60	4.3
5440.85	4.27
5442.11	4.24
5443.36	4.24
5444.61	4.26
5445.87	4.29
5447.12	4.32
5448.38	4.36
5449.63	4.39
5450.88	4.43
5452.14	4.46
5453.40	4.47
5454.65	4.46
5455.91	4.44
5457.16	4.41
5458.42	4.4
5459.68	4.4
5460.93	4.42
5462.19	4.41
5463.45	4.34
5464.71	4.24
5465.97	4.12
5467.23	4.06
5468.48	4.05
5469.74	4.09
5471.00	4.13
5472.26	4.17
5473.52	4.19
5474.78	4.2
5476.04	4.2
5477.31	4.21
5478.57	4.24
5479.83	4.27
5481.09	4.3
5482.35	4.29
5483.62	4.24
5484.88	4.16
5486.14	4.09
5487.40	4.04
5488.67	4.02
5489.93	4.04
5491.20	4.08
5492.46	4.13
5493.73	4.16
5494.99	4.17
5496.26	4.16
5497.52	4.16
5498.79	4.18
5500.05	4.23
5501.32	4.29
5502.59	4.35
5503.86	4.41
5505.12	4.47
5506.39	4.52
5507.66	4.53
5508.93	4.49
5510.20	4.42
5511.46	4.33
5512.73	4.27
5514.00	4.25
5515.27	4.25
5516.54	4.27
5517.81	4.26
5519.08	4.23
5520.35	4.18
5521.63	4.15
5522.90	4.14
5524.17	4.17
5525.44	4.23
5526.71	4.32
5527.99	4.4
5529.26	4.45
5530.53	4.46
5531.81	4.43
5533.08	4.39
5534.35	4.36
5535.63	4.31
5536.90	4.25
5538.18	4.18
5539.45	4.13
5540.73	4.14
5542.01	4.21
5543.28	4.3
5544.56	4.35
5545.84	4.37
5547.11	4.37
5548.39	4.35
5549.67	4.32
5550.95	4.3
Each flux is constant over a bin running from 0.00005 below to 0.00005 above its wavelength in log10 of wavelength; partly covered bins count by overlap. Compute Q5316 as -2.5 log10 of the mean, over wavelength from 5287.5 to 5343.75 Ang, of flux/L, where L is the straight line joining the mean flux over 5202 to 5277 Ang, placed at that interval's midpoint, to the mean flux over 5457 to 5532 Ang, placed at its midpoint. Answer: -0.12 mag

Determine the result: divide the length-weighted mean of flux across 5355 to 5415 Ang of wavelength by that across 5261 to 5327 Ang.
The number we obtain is 0.74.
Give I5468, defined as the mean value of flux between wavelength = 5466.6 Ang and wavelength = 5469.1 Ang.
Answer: 4.07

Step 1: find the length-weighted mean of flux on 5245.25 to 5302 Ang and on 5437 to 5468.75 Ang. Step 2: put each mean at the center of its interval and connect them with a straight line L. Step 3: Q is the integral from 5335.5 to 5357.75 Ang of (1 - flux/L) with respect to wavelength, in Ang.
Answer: 2.76 Ang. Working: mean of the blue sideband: 6.53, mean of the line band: 4.93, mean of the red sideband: 4.33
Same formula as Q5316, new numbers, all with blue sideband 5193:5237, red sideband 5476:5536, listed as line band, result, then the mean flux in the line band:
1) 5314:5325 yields -0.17 mag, 5.48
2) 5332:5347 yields -0.06 mag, 4.9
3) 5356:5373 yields -0.06 mag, 4.85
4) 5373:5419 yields -0.04 mag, 4.68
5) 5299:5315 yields -0.24 mag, 5.88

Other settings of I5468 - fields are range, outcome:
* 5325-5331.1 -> 5.22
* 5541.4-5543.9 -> 4.27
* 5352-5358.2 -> 5.06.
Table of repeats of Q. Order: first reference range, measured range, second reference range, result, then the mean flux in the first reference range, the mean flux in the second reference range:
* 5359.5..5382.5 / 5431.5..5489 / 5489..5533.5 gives 2.4 Ang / 4.78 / 4.28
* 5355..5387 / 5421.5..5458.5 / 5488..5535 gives 1.2 Ang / 4.81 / 4.28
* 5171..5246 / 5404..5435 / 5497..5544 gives -0.7 Ang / 4.97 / 4.3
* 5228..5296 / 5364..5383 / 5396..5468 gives 1.3 Ang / 6.18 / 4.5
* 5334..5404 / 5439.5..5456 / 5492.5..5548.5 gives 0.7 Ang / 4.79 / 4.29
